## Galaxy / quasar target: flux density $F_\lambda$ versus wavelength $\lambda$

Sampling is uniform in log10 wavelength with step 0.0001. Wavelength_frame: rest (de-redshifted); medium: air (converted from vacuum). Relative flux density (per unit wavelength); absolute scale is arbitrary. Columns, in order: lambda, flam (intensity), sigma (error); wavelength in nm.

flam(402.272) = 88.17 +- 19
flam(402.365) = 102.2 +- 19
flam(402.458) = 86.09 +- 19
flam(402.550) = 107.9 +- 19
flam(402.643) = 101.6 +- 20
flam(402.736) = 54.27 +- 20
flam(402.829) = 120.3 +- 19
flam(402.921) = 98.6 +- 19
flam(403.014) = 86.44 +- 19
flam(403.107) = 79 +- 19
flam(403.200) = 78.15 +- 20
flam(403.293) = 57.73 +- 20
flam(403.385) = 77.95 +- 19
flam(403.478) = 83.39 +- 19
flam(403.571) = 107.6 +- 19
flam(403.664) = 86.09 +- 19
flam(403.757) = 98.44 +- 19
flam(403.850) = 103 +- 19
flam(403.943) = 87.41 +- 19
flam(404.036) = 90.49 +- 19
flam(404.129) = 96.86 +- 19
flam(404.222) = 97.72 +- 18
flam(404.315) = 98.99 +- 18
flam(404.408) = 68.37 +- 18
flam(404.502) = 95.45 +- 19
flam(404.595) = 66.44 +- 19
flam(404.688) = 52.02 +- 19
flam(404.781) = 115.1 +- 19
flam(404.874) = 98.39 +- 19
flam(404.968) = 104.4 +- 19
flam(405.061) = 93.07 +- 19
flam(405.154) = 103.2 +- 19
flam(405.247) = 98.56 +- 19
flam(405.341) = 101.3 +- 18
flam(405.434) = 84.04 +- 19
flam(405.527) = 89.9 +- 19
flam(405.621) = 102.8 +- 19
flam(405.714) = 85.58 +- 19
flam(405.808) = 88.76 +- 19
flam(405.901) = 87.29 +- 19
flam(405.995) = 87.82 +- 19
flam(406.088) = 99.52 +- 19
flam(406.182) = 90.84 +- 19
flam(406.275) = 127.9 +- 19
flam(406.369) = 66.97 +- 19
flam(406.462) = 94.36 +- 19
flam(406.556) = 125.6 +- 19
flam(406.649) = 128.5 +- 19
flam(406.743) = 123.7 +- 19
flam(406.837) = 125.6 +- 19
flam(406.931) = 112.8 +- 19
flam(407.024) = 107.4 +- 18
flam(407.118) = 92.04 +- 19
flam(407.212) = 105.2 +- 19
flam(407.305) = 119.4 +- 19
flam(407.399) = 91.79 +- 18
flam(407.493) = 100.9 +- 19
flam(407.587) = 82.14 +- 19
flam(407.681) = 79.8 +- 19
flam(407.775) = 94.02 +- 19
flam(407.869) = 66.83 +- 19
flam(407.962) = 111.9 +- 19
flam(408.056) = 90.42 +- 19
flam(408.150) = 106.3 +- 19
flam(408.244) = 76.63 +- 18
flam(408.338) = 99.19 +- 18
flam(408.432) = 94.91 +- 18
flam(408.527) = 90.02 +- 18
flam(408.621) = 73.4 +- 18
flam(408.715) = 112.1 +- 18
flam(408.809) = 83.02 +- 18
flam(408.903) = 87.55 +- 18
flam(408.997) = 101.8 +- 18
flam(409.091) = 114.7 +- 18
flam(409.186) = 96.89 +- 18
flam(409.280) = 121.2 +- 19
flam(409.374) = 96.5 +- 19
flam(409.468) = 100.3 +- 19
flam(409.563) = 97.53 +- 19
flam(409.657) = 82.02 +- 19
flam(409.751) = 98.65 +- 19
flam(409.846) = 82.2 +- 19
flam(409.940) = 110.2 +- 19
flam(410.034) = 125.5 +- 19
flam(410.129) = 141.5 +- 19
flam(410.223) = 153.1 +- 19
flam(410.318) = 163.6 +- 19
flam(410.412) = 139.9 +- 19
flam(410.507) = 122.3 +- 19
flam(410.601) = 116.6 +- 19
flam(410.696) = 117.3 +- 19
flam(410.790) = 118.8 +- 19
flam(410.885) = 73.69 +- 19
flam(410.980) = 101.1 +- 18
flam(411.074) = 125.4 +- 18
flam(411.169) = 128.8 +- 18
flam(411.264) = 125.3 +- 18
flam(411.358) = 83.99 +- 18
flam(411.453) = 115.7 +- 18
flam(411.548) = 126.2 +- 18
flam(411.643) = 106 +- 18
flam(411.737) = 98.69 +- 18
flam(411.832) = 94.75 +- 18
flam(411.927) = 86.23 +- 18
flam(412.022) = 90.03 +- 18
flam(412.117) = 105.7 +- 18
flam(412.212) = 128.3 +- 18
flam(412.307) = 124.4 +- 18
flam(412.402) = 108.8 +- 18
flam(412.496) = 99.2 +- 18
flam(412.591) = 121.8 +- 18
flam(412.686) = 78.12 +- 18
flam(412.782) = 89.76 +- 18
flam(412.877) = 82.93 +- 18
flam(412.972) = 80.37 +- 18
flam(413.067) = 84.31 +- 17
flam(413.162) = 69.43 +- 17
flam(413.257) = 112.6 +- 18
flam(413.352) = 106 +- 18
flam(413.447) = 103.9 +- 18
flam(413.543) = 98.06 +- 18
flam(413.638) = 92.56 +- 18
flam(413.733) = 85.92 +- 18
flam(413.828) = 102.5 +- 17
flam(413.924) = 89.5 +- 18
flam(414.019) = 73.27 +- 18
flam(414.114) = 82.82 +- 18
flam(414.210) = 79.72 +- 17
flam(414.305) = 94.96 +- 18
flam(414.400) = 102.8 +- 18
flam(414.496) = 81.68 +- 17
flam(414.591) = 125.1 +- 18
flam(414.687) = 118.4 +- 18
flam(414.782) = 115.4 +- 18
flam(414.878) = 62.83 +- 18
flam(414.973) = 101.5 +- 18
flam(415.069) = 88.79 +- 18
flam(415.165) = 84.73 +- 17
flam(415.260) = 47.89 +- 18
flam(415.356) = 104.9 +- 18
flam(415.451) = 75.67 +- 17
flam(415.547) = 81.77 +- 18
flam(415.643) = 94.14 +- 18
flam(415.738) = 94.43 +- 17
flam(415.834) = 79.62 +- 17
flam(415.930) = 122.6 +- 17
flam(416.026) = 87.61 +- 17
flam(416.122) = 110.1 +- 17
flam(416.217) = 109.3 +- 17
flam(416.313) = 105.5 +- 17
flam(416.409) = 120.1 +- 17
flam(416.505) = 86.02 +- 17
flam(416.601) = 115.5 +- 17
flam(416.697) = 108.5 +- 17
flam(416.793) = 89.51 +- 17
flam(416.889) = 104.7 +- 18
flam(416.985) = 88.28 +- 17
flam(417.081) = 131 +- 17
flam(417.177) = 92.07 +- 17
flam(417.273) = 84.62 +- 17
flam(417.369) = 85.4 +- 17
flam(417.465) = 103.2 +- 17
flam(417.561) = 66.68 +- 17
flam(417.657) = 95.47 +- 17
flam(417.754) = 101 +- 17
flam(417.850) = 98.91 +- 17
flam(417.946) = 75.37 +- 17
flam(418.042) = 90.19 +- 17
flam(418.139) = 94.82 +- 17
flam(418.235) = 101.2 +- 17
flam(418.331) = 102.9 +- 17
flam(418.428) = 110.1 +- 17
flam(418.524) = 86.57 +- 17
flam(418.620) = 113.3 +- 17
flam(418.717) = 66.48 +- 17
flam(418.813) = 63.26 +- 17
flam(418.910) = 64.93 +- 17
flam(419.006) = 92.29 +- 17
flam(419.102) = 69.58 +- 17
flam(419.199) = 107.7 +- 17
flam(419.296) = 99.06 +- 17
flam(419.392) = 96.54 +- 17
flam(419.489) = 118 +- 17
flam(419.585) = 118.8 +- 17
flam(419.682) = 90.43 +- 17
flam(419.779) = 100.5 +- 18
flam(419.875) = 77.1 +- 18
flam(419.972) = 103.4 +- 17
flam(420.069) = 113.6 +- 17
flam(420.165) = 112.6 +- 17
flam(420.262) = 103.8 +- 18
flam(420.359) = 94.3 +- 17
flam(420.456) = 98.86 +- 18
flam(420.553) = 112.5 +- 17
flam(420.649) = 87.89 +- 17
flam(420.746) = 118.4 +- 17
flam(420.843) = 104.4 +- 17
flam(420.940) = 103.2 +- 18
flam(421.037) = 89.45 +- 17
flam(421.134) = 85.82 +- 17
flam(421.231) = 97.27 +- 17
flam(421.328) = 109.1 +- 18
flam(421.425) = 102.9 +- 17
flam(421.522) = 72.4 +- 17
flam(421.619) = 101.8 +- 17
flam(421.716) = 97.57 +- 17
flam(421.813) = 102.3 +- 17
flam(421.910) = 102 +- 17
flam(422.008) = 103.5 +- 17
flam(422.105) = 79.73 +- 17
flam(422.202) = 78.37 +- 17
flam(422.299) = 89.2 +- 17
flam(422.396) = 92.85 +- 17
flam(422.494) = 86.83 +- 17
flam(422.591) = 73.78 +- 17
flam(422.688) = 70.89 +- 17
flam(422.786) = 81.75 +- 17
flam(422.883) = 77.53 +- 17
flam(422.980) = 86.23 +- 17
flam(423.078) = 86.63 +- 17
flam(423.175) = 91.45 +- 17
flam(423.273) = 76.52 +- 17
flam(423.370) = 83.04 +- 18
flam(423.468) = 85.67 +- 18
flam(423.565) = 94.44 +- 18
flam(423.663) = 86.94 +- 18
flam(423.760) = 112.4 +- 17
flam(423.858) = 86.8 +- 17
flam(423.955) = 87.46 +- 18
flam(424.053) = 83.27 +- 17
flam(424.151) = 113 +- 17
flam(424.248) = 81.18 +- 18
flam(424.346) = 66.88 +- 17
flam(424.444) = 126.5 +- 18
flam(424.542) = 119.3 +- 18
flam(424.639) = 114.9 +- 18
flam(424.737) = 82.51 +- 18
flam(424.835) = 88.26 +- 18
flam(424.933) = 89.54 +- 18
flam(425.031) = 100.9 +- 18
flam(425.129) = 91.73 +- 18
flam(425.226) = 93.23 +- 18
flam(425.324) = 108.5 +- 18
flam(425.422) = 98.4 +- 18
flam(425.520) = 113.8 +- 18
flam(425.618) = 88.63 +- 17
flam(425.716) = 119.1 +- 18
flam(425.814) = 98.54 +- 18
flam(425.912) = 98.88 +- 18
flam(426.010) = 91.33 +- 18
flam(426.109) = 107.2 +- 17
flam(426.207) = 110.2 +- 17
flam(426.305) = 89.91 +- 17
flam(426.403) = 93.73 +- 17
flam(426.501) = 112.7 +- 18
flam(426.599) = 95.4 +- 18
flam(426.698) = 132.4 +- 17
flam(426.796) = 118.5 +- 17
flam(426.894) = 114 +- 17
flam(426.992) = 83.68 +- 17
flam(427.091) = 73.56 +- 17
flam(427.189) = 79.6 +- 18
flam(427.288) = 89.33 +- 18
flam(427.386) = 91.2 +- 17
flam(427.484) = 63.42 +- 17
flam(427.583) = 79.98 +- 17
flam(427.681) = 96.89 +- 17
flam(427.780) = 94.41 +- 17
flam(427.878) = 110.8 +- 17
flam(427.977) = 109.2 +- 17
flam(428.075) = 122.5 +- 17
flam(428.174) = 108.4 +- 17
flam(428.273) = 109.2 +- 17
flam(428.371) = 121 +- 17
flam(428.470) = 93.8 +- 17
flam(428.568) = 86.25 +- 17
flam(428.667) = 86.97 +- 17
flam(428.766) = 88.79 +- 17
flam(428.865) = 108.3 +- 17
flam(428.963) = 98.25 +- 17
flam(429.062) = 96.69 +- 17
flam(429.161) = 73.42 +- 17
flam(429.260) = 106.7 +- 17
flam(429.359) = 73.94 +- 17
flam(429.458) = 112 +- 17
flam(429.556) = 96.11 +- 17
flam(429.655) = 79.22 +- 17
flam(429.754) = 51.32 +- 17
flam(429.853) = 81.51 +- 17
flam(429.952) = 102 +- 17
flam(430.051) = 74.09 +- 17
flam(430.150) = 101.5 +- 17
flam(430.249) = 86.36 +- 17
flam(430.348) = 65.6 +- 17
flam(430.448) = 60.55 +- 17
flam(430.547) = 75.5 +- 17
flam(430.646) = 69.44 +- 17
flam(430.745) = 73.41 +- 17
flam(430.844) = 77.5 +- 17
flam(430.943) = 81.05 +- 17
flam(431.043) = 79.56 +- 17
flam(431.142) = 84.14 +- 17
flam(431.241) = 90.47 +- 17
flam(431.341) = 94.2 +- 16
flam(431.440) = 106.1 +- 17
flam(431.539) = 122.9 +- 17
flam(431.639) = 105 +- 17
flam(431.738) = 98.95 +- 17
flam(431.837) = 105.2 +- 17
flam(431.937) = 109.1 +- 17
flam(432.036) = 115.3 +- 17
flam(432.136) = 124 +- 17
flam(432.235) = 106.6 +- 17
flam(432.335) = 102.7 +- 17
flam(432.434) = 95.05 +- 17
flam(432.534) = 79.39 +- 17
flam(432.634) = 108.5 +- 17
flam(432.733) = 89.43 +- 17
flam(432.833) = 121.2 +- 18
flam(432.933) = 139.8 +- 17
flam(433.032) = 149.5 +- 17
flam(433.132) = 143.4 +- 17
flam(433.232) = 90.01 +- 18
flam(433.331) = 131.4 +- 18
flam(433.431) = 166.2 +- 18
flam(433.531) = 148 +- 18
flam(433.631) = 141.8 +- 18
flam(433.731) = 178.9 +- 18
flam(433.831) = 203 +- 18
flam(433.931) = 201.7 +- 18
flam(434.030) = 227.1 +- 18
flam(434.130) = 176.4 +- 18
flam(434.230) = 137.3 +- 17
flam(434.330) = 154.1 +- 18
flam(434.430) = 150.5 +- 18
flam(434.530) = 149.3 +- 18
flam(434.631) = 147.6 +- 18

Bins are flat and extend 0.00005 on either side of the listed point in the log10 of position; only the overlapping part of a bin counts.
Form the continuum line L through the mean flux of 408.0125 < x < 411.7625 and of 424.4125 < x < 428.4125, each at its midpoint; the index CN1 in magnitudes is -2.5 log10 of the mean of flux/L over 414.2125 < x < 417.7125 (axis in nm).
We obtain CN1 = 0.10 mag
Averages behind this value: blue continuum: 108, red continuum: 101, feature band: 95.9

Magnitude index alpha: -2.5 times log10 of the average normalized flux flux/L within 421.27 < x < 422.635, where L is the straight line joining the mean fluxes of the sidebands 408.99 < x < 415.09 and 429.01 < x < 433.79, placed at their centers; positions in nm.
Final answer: 0.11 mag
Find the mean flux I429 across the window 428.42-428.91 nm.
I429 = 92.6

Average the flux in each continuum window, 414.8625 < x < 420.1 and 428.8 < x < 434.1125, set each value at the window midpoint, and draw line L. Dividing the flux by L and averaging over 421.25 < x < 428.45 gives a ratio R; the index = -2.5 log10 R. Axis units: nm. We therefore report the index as 0.07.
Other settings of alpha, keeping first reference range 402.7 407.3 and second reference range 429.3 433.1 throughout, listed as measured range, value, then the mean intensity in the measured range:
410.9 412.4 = -0.15 mag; 109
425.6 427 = -0.11 mag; 105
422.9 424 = 0.07 mag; 88.6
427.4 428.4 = -0.07 mag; 101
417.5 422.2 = -0.01 mag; 95.6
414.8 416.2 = 0.06 mag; 89.4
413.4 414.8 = -0.01 mag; 96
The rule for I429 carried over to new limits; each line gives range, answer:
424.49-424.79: 106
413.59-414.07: 88.8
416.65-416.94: 101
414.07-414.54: 88.4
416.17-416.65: 107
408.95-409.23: 104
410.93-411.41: 113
